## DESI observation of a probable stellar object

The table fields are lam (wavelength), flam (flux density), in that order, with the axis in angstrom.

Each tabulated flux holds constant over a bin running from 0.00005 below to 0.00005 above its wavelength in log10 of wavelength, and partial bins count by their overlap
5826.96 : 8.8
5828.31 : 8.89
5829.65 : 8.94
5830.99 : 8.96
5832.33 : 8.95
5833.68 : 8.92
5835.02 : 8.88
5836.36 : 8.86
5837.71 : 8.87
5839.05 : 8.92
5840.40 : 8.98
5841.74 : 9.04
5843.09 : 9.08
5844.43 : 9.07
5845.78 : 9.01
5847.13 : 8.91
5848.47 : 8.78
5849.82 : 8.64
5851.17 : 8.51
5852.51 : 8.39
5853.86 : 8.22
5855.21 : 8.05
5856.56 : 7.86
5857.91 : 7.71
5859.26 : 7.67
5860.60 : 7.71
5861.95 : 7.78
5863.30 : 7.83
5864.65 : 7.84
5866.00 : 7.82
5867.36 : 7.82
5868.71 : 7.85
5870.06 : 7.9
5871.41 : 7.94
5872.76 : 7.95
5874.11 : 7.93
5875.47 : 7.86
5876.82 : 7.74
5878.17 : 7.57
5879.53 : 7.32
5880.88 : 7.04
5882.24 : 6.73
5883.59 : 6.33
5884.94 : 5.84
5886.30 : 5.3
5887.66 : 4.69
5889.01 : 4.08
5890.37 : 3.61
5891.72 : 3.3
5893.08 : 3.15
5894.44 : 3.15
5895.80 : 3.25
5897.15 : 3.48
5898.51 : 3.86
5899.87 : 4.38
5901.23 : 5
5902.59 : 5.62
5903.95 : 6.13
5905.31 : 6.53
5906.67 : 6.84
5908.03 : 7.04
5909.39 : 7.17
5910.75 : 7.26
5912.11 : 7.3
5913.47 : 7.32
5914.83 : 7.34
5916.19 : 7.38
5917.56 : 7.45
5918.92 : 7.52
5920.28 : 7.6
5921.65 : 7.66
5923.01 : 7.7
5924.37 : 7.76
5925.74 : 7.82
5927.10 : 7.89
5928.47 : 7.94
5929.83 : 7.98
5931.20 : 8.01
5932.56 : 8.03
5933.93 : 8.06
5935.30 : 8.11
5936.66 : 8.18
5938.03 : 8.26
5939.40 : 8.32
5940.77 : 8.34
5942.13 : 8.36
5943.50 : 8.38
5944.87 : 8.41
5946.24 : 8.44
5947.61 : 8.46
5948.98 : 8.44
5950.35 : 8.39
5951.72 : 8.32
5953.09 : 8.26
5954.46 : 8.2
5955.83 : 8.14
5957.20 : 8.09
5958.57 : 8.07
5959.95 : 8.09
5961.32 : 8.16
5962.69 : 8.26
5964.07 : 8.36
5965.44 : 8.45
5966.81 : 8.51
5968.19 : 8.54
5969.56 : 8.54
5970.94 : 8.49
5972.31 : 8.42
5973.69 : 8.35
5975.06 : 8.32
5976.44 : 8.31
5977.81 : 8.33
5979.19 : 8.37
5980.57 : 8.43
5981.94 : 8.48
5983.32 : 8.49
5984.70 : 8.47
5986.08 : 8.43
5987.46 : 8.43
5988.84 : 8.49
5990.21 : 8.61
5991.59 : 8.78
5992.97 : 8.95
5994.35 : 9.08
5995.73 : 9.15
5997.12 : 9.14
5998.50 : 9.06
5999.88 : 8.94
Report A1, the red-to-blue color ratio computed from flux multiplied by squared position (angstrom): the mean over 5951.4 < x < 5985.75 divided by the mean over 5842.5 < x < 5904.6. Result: 1.27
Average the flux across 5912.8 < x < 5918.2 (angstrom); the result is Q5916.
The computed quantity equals 7.37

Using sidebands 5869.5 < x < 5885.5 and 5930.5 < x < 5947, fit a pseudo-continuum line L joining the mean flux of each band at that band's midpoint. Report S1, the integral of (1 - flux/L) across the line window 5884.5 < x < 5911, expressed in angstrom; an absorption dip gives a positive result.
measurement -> 9.4 angstrom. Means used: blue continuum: 7.36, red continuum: 8.24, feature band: 4.94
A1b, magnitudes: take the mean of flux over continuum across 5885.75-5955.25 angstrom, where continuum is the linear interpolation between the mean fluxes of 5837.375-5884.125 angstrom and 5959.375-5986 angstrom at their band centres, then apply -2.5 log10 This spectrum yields 0.20 mag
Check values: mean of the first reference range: 8.07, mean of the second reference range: 8.39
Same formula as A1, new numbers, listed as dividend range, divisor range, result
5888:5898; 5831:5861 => 0.41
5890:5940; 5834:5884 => 0.83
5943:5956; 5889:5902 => 2.29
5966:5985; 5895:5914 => 1.50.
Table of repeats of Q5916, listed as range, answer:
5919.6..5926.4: 7.7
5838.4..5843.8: 9.01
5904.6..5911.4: 6.96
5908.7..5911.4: 7.22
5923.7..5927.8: 7.81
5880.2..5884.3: 6.71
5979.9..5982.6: 8.48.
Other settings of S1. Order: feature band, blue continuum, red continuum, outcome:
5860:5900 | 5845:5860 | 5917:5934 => 9.7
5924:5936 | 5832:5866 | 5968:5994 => 0.7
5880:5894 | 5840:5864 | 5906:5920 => 5.0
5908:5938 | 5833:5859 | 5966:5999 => 3.2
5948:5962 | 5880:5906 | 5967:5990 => -1.5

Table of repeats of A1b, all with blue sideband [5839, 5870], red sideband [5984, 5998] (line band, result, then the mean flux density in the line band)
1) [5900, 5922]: 0.23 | 6.87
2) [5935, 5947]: 0.03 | 8.32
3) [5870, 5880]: 0.08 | 7.78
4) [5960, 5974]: 0.04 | 8.39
